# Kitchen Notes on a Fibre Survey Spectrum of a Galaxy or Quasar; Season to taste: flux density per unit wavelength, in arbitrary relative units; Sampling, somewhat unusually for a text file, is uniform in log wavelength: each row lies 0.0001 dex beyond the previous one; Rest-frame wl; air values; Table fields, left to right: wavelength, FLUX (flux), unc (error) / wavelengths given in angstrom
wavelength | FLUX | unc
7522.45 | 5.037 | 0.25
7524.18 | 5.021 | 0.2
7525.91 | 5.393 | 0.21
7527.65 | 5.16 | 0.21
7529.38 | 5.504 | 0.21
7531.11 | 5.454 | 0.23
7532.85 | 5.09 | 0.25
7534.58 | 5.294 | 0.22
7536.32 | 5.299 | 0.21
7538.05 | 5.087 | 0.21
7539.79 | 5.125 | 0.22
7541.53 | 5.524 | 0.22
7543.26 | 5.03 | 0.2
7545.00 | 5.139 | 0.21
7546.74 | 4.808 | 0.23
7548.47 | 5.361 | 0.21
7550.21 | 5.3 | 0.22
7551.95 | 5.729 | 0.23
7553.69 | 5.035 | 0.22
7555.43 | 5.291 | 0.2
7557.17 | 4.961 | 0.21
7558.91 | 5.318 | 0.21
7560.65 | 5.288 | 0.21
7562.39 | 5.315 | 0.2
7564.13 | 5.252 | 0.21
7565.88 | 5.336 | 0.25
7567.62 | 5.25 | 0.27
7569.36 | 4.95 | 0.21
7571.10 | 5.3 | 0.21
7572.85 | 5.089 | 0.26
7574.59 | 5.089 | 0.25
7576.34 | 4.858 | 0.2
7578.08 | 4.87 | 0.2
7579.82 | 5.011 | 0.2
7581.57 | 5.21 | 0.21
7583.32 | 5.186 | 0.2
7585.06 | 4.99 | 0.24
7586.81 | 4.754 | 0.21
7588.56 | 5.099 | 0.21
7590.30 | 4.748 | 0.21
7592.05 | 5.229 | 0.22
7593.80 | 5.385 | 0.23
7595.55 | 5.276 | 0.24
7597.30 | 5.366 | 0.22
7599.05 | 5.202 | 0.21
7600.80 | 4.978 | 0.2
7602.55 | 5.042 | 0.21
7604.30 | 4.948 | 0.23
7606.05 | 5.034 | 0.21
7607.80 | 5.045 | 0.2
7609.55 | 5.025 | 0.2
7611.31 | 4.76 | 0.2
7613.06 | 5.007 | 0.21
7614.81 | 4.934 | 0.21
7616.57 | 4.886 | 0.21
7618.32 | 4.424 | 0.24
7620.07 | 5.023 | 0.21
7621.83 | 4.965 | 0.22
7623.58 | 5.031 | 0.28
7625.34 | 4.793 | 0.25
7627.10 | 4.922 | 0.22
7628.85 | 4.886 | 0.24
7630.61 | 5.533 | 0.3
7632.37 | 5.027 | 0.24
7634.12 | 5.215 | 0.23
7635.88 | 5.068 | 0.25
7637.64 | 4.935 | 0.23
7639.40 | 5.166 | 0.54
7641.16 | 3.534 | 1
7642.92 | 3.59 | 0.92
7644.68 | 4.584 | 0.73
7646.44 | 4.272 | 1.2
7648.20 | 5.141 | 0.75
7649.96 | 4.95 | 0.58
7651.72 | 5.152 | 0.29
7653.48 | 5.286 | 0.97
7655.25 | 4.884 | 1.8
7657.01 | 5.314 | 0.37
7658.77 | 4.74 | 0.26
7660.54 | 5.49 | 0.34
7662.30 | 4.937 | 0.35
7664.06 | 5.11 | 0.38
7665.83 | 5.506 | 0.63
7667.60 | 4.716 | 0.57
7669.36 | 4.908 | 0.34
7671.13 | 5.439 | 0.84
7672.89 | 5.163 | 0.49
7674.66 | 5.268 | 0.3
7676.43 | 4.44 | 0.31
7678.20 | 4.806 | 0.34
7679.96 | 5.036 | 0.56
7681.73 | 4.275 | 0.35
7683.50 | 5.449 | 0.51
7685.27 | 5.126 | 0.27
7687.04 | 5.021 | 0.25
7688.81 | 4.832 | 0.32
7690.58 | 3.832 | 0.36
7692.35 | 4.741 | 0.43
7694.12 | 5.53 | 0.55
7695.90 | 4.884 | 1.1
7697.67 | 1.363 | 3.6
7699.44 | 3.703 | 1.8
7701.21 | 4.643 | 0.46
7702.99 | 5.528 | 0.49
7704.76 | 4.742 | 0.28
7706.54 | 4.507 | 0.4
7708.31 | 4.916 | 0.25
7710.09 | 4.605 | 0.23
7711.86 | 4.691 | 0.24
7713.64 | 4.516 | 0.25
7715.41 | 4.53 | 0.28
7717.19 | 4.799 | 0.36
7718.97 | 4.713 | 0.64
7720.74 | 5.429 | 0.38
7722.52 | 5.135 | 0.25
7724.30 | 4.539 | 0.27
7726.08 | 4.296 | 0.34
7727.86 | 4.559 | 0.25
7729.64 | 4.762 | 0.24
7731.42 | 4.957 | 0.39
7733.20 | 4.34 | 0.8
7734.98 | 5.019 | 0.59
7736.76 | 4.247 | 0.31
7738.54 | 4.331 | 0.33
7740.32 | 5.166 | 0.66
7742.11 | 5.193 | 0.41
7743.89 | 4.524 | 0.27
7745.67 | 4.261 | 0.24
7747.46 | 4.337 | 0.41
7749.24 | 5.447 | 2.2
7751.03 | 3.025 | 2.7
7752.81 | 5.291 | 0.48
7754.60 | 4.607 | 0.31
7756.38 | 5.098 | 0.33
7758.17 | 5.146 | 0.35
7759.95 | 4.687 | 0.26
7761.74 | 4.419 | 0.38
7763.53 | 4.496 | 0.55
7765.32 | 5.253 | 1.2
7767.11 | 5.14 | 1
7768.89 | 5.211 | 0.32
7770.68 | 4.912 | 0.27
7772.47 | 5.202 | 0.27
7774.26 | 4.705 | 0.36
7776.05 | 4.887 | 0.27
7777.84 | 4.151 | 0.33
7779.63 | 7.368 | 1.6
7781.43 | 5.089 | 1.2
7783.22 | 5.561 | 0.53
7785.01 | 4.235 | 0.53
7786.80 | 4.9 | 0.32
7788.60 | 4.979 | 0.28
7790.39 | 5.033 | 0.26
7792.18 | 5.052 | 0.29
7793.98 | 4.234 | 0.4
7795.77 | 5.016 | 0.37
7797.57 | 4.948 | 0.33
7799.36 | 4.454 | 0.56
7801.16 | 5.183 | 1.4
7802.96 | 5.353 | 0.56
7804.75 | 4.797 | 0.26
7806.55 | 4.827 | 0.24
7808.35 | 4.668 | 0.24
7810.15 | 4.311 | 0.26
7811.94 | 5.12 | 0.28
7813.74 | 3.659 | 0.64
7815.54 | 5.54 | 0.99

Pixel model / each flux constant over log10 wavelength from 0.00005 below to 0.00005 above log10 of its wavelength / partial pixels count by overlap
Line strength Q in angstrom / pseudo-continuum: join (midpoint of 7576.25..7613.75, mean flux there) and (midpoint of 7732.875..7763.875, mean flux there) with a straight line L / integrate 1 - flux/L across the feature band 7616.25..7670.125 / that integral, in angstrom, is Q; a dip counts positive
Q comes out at 0.2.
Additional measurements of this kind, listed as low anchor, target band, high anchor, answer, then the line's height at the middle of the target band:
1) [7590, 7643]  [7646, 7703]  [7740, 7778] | 0.7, 4.89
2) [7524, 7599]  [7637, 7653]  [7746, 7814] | 1.4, 5.06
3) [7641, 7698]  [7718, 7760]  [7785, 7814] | 0.8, 4.8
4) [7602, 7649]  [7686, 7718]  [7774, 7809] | 2.5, 4.9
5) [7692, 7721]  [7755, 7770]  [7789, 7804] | -0.4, 4.78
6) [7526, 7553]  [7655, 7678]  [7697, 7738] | -1.5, 4.76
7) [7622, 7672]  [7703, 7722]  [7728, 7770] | 0.1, 4.81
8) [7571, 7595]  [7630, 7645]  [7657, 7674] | 1.1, 5.1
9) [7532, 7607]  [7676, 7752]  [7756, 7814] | 5.7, 5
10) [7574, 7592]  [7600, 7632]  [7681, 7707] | -0.7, 4.86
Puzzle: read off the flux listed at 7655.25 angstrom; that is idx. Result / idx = 4.884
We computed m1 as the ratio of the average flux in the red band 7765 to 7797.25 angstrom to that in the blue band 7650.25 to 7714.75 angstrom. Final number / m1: 1.05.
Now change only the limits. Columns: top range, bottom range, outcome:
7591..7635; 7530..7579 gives 0.97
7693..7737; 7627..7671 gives 0.94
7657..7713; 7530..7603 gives 0.93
